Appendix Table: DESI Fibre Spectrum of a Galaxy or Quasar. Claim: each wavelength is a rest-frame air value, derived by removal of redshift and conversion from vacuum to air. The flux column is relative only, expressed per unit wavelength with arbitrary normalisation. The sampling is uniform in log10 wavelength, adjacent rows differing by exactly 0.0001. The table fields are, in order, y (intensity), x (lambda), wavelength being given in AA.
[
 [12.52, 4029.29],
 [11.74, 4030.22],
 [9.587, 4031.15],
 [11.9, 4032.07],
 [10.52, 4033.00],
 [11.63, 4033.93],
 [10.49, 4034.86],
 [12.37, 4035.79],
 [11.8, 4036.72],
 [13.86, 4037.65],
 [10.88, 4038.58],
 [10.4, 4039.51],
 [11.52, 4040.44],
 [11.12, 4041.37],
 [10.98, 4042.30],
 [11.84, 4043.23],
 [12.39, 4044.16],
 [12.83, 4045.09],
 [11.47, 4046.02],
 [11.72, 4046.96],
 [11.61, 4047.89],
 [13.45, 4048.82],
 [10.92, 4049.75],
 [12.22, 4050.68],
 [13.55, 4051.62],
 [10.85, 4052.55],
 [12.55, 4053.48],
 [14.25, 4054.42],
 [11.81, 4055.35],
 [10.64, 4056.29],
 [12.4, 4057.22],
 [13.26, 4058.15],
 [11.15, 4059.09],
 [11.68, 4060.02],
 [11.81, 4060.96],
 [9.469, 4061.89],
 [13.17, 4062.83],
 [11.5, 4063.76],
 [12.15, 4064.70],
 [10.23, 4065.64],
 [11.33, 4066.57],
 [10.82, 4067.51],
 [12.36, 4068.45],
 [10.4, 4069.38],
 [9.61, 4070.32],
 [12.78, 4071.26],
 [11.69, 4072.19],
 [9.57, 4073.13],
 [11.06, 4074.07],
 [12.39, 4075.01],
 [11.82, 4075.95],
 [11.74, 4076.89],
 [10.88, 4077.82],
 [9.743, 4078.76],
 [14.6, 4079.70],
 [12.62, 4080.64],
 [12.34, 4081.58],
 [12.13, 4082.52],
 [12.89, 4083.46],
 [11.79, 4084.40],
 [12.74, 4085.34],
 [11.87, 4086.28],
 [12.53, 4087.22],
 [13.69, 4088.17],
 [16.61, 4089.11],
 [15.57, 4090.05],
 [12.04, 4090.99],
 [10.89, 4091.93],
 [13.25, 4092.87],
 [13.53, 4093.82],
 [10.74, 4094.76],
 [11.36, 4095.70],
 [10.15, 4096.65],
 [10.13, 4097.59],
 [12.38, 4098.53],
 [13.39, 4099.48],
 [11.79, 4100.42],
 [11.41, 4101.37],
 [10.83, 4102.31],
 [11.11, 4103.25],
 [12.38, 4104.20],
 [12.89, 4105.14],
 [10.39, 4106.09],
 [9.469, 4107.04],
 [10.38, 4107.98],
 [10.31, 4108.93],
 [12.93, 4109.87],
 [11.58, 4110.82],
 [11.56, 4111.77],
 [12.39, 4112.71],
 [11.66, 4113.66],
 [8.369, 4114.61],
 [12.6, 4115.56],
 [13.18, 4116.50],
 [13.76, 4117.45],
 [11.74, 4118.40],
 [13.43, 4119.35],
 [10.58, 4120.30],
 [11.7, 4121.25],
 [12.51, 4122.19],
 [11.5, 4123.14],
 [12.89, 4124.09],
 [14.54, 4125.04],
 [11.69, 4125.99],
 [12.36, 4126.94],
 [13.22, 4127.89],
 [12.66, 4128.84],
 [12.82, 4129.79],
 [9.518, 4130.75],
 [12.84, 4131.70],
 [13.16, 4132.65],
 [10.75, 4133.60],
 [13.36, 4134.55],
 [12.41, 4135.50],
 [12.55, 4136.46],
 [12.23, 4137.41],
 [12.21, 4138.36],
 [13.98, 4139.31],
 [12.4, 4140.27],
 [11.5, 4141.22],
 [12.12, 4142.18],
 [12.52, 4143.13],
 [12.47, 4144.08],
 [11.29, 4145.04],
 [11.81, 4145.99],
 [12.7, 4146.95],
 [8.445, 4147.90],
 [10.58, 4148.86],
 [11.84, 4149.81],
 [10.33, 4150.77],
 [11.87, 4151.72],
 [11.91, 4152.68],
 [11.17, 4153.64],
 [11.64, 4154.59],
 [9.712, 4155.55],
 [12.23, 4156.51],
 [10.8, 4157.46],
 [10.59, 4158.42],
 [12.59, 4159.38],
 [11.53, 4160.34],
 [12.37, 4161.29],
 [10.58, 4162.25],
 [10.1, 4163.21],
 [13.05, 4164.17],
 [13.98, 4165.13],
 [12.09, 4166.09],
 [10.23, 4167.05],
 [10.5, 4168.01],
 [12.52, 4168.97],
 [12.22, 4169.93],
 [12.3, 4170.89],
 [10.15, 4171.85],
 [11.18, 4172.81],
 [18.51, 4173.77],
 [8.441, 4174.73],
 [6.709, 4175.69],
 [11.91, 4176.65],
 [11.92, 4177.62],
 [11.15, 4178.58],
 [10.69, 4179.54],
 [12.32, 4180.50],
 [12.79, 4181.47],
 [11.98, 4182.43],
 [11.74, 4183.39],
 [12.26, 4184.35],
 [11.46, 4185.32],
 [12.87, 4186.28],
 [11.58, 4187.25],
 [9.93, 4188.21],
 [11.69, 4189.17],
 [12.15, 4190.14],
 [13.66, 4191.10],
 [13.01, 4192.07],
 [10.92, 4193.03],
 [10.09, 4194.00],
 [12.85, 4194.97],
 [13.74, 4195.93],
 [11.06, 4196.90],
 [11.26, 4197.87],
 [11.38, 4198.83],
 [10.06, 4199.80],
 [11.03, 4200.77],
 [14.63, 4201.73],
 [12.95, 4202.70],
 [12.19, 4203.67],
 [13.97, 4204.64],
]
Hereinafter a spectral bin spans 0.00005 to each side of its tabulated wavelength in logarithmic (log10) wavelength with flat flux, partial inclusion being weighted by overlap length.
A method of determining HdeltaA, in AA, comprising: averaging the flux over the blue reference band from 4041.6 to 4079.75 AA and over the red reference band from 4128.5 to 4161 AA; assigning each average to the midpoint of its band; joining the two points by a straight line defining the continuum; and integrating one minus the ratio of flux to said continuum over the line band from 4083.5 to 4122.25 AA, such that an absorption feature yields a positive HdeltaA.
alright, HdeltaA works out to -0.9 AA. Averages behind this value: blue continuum 11.7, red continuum 11.8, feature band 12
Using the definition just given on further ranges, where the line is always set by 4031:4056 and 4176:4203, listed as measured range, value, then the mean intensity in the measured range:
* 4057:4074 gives 0.6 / 11.4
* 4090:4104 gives 0.0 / 11.8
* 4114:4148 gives -1.0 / 12.2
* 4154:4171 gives 0.4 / 11.6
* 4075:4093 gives -1.2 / 12.6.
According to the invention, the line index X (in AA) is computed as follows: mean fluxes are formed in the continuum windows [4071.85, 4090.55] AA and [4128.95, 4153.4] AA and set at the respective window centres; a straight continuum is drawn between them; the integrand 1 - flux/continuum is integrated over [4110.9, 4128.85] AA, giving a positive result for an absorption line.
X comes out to -0.2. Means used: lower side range 12.4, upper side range 11.9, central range 12.2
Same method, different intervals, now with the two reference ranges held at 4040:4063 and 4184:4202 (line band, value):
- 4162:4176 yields 0.33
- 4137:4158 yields 0.44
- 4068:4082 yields 0.41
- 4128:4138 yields -0.33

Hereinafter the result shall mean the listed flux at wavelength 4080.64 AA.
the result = 12.62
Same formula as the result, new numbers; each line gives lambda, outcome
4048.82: 13.45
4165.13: 13.98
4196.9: 11.06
